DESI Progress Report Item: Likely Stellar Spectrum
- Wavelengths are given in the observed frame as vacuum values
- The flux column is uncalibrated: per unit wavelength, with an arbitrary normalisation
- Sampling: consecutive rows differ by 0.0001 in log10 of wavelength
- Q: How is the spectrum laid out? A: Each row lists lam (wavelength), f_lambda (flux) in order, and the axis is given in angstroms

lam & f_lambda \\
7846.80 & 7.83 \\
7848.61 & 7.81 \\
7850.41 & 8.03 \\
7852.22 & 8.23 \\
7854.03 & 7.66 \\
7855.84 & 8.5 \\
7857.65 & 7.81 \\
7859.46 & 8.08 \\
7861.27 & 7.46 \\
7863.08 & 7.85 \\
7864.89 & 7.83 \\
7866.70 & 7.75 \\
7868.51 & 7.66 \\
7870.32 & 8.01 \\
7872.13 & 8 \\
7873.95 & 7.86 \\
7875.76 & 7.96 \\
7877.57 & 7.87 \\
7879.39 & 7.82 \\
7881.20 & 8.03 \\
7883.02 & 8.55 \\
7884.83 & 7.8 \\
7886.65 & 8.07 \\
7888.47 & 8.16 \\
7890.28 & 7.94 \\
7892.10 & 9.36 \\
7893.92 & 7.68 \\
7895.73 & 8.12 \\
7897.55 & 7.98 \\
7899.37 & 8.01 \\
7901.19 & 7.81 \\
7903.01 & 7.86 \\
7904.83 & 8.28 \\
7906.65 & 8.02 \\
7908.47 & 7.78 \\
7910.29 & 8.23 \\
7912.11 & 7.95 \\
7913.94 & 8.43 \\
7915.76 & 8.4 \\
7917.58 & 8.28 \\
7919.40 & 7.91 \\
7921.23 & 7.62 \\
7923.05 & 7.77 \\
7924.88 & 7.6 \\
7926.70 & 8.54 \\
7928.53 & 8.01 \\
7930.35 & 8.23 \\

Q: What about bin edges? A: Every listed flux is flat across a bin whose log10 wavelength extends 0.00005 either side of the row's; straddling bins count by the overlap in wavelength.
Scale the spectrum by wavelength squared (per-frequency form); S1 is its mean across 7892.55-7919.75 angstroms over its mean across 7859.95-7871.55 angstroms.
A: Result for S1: 1.0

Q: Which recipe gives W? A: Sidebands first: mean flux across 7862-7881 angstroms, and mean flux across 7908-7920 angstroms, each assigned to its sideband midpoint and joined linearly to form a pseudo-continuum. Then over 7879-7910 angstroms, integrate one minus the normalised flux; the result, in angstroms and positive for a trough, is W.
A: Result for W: -0.2 angstroms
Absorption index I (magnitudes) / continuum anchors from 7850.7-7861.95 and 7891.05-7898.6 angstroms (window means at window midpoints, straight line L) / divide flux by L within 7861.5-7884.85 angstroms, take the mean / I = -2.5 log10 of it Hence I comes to 0.03 mag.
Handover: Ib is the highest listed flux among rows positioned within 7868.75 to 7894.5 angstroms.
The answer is 9.36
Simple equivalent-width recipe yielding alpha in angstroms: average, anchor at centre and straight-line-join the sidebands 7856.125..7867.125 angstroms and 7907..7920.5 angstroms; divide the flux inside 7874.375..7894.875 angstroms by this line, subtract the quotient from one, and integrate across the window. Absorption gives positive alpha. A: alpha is -0.4 angstroms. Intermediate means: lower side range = 7.84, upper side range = 8.13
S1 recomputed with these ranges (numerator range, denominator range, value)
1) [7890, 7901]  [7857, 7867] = 1.06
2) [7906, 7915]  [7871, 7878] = 1.03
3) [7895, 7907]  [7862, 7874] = 1.03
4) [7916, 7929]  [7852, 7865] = 1.02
